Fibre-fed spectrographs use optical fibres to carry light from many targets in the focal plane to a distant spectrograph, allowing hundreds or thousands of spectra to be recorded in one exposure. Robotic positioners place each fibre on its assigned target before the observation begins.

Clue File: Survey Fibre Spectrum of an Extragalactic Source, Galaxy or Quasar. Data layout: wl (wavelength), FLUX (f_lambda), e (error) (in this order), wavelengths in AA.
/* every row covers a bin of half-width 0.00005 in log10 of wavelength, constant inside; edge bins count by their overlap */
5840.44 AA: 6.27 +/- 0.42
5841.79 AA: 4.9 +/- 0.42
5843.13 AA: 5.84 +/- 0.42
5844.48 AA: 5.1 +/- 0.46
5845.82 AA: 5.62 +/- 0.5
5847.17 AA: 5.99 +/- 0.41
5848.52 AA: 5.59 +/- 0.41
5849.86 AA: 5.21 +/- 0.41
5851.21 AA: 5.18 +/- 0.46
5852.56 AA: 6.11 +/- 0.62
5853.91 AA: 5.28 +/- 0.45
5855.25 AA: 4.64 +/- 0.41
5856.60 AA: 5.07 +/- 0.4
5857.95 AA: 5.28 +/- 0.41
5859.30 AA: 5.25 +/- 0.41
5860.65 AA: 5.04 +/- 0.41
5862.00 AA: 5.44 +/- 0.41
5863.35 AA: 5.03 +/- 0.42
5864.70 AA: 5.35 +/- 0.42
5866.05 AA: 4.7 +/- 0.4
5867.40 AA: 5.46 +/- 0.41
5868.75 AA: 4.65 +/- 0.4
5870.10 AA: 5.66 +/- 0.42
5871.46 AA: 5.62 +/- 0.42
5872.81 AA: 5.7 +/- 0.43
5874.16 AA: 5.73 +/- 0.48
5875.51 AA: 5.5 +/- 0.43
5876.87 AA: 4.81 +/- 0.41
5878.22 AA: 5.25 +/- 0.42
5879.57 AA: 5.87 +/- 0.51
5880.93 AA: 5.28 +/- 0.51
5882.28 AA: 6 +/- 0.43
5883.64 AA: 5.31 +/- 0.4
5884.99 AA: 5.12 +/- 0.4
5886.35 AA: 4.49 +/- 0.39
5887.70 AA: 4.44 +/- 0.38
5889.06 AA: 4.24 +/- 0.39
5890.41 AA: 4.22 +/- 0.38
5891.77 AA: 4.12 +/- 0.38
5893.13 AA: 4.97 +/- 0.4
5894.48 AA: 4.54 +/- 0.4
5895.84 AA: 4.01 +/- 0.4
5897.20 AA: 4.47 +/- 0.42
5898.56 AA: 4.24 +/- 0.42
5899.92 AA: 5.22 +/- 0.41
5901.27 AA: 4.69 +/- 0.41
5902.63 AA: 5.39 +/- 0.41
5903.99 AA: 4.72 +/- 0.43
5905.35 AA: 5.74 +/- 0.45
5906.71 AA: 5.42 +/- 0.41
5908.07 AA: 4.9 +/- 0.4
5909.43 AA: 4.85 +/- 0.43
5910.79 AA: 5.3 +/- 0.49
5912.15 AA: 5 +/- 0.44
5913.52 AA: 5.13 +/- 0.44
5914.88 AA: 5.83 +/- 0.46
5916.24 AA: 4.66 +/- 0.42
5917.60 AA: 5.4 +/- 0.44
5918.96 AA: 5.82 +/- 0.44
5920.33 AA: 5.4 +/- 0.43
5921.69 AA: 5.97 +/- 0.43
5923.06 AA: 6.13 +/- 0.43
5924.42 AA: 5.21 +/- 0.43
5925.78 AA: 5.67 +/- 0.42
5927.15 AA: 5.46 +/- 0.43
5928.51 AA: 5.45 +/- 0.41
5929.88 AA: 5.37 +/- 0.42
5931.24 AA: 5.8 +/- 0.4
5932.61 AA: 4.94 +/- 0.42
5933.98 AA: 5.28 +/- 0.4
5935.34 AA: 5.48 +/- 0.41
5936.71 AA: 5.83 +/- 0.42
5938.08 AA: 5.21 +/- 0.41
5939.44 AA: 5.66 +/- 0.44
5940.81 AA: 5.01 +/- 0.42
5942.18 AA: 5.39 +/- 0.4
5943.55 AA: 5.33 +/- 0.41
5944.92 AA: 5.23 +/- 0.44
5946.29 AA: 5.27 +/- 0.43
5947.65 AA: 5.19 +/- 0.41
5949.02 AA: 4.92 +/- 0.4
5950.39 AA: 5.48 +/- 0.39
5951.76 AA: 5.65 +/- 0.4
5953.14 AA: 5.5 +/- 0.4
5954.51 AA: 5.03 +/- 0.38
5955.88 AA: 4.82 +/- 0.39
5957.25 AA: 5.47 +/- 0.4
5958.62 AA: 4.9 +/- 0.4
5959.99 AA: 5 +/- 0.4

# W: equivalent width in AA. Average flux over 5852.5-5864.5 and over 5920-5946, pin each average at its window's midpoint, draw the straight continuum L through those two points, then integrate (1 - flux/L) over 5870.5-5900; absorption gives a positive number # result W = 1.8 AA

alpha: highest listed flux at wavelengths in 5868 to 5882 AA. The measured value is 5.87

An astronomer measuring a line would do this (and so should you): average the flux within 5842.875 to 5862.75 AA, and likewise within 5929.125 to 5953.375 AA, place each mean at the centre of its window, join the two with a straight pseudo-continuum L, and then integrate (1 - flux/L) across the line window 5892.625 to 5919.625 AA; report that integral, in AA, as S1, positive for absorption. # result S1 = 1.7 AA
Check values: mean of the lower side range 5.36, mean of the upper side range 5.36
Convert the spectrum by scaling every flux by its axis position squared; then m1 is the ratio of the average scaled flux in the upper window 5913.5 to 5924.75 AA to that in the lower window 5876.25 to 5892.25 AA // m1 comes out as 1.13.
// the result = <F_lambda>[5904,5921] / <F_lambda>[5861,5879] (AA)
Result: 0.99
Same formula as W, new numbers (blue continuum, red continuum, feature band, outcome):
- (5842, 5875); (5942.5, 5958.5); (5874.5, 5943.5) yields 1.7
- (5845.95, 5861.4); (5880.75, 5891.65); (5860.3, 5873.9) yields -0.4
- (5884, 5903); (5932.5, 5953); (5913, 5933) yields -1.8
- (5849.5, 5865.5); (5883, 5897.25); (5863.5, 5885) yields -2.2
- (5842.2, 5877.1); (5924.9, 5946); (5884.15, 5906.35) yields 2.9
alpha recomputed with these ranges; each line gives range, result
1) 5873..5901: 6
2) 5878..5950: 6.13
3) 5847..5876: 6.11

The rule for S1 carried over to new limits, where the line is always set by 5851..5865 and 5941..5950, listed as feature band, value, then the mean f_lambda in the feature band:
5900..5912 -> 0.24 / 5.13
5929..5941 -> -0.44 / 5.41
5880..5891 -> 0.67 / 4.91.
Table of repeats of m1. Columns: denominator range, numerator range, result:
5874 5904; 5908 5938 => 1.12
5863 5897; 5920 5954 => 1.10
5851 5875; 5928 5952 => 1.04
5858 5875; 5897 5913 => 0.96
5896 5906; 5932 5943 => 1.11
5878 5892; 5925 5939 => 1.12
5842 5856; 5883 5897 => 0.85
